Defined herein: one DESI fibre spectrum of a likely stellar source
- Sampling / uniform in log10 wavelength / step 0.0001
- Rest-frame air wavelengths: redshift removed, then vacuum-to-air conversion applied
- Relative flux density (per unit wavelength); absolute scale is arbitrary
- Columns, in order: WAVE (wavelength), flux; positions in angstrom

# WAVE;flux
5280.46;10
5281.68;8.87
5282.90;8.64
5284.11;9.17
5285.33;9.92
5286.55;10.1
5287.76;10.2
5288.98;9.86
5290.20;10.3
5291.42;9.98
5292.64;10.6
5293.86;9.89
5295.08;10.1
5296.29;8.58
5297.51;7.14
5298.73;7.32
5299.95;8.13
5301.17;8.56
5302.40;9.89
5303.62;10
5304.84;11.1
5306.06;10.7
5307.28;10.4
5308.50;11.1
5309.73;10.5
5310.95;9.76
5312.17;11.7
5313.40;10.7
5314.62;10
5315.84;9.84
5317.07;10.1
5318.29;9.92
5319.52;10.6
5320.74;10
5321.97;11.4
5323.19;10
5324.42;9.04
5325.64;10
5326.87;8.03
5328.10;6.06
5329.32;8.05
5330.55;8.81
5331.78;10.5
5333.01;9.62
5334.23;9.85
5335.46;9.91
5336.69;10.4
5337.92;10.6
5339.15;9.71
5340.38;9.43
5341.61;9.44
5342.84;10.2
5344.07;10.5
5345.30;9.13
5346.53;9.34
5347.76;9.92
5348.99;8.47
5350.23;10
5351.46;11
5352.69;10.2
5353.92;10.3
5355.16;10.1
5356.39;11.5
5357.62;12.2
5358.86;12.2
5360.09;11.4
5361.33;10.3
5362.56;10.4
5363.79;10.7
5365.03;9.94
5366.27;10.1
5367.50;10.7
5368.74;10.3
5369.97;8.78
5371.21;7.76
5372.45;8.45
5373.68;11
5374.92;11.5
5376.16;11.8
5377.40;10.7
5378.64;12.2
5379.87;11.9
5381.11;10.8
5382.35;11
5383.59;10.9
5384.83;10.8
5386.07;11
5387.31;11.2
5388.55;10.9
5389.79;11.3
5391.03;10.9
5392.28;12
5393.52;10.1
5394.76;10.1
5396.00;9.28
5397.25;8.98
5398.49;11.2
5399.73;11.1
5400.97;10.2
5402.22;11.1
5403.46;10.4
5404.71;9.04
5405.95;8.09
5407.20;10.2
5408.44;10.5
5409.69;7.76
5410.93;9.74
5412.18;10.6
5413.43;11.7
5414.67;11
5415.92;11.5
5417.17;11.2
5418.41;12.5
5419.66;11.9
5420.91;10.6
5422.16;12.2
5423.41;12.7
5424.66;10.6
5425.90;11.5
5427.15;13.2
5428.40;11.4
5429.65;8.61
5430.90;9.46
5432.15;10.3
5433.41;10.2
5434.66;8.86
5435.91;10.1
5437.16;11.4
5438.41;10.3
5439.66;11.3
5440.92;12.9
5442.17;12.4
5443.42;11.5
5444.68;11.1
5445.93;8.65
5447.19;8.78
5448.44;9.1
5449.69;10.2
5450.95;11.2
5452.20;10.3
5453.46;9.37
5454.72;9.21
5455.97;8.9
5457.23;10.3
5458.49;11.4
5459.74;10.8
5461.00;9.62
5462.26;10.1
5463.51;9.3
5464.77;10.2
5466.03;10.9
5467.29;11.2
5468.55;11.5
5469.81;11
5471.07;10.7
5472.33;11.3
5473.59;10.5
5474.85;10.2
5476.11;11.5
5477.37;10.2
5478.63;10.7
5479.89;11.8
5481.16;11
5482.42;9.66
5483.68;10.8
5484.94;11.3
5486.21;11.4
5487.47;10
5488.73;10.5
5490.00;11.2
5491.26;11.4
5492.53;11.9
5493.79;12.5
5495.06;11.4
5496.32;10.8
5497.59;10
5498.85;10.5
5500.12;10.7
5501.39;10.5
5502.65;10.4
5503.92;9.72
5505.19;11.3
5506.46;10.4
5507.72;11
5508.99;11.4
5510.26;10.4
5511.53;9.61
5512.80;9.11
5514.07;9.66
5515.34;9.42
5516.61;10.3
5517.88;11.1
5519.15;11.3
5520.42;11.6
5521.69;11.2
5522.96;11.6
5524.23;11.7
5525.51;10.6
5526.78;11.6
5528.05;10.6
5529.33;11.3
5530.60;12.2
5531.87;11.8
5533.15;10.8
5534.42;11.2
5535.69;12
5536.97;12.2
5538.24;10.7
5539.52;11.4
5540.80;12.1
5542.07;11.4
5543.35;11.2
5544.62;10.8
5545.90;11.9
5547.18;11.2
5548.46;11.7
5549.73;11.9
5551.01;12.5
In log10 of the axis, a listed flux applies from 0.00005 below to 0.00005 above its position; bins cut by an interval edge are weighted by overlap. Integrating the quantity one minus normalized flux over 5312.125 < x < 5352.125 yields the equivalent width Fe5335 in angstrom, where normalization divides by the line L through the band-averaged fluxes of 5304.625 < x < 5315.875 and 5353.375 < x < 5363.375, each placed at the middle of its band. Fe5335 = 3.9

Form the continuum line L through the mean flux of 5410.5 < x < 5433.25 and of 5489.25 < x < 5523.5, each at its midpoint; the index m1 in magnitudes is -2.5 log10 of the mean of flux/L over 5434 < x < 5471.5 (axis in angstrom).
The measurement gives 0.06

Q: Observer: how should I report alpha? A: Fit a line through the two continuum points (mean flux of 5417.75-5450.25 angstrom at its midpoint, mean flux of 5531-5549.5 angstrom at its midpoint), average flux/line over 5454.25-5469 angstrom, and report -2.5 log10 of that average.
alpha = 0.07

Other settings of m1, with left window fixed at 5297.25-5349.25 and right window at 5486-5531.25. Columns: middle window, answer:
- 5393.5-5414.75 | 0.02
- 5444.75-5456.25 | 0.09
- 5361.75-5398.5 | -0.05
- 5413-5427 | -0.13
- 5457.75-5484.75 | -0.01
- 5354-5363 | -0.12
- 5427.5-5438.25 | 0.03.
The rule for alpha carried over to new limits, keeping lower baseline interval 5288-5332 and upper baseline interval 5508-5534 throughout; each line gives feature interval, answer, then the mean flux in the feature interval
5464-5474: -0.03 mag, 10.9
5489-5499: -0.05 mag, 11.2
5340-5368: -0.04 mag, 10.3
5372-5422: -0.06 mag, 10.7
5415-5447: -0.07 mag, 11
